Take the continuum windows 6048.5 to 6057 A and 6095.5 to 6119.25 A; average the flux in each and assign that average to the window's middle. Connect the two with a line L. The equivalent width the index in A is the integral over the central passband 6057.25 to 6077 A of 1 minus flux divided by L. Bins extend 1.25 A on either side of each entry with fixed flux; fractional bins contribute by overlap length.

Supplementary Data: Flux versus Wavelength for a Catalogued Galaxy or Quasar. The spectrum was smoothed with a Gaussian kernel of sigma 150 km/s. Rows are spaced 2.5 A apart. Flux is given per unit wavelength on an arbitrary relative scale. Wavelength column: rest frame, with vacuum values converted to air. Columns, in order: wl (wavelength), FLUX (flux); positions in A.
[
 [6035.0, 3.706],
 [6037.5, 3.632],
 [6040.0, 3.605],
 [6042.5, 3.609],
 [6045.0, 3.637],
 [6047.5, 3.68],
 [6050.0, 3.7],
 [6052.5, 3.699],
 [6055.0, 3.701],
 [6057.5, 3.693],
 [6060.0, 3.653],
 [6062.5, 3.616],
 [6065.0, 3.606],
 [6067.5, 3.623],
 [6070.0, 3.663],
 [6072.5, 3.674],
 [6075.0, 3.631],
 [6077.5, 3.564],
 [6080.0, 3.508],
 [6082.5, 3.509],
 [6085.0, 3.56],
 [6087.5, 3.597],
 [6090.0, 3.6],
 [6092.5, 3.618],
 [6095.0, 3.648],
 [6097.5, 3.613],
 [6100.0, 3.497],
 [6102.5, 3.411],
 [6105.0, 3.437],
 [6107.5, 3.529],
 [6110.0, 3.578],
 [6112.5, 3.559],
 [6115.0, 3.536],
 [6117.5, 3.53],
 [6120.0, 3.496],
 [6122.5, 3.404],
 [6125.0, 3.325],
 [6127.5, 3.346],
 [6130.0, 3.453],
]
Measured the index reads 0.1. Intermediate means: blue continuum 3.7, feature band 3.64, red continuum 3.52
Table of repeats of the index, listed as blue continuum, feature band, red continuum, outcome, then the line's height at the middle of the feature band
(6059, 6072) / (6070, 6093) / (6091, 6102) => 0.1 A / 3.61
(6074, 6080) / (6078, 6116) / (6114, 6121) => 0.0 A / 3.55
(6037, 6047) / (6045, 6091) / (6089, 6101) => -0.2 A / 3.61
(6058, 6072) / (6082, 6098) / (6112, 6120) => 0.0 A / 3.59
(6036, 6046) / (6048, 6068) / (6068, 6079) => -0.2 A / 3.63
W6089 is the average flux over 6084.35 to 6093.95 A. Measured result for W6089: 3.6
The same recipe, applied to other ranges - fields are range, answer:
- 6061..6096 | 3.6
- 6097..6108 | 3.49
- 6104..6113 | 3.53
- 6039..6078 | 3.65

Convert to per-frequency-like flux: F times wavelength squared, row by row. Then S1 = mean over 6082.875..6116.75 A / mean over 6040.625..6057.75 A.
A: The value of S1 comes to 0.98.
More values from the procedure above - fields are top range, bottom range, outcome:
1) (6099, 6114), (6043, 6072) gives 0.97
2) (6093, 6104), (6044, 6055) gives 0.98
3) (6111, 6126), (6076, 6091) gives 0.99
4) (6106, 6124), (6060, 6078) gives 0.98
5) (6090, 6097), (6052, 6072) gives 1.00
